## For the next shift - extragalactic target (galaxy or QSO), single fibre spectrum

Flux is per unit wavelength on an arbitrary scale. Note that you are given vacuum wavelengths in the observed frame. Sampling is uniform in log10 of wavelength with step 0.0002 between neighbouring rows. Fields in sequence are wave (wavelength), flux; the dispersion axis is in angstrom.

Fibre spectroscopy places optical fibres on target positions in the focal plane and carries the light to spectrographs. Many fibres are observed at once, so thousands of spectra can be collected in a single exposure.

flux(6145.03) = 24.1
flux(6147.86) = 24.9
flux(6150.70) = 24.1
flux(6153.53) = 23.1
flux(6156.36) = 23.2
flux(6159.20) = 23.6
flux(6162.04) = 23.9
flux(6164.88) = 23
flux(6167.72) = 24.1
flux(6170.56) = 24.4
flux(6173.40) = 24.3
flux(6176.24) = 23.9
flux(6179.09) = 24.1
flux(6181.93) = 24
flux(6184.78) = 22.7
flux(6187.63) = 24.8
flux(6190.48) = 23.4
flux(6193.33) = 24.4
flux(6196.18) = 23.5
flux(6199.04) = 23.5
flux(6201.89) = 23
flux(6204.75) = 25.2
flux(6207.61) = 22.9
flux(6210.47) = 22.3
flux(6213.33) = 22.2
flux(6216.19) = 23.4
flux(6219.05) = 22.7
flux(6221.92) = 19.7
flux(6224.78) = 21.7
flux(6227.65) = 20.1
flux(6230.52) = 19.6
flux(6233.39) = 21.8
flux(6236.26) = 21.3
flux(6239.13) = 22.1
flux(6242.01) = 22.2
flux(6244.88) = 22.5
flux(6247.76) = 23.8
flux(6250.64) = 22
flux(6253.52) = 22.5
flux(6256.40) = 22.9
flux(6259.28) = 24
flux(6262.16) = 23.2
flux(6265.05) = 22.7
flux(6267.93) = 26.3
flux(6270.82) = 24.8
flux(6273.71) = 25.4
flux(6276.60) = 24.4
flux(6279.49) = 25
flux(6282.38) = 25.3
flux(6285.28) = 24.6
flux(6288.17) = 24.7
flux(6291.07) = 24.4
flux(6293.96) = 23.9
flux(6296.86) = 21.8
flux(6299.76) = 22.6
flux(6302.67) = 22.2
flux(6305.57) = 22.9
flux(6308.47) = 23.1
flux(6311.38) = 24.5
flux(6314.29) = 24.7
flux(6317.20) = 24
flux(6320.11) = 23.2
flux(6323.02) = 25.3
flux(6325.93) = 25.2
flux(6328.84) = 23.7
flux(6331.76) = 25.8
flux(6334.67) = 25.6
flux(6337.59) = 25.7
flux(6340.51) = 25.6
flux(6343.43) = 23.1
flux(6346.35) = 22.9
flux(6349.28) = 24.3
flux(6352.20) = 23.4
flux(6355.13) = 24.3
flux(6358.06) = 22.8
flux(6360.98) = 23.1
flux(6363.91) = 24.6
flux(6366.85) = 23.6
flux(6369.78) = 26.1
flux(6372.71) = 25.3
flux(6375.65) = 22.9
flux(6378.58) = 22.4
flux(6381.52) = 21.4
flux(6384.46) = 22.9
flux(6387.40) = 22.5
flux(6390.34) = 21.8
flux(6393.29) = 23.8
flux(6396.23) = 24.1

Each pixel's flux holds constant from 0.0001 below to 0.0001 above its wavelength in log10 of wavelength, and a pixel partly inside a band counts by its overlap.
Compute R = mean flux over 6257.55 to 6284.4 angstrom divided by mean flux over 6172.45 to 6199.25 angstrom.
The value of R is 1.03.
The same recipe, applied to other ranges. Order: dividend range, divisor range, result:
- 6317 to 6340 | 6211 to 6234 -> 1.16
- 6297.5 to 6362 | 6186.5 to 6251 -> 1.06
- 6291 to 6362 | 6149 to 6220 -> 1.01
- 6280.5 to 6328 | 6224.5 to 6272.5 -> 1.06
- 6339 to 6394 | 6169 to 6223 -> 1.00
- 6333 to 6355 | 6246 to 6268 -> 1.05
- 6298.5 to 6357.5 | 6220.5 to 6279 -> 1.06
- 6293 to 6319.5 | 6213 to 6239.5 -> 1.09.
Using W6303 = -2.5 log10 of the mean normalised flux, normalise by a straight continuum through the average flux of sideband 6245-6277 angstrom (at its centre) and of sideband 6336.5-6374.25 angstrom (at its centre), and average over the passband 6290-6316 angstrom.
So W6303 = 0.03 mag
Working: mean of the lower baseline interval 23.7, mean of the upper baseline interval 24.2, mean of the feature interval 23.3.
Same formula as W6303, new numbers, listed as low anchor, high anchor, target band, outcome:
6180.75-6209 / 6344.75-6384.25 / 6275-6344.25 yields -0.03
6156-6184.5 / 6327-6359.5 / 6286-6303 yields 0.04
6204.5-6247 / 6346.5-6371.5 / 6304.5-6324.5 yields -0.03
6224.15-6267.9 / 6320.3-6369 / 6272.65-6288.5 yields -0.09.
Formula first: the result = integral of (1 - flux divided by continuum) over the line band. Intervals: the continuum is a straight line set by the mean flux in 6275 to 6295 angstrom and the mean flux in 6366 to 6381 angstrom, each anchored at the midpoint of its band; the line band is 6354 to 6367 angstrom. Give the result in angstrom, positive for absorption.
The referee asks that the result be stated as 0.2 angstrom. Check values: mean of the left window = 24.6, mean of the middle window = 23.7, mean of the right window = 23.9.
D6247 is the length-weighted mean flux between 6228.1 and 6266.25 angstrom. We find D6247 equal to 22.3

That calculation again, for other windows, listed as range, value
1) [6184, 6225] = 23.1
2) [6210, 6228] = 21.8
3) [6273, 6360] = 24.1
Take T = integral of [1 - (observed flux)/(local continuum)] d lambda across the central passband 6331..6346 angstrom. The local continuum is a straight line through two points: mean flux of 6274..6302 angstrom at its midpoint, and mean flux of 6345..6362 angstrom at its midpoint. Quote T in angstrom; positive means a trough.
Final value -0.85 angstrom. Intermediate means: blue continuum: 24.1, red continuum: 23.5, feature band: 25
